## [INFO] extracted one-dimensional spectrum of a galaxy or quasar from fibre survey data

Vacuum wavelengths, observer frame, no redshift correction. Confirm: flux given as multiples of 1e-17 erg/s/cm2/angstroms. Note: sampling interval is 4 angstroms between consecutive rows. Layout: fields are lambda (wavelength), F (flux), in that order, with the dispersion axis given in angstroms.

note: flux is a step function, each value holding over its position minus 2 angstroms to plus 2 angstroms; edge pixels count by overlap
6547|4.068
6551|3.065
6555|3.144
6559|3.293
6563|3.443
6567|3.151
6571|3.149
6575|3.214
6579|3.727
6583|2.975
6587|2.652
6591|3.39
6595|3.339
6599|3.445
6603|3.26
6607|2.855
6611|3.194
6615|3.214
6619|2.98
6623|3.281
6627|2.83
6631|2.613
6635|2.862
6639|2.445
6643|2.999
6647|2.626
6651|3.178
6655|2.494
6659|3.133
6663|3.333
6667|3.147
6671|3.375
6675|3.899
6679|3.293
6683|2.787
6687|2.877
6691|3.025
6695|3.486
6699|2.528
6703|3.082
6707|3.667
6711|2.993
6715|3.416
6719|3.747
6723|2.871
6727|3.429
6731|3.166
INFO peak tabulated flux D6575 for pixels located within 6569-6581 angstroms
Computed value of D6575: 3.727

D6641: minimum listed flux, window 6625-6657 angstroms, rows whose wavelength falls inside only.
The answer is 2.445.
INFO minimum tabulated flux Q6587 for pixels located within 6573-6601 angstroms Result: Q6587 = 2.652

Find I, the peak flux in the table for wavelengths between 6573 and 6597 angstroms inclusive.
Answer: 3.727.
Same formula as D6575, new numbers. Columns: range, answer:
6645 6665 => 3.333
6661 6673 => 3.375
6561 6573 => 3.443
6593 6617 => 3.445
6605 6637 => 3.281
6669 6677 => 3.899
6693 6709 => 3.667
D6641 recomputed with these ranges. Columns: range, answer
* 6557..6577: 3.149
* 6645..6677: 2.494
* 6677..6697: 2.787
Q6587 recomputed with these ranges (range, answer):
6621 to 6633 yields 2.613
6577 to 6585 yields 2.975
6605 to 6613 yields 2.855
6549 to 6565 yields 3.065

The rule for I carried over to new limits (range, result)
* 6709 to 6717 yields 3.416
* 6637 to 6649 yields 2.999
